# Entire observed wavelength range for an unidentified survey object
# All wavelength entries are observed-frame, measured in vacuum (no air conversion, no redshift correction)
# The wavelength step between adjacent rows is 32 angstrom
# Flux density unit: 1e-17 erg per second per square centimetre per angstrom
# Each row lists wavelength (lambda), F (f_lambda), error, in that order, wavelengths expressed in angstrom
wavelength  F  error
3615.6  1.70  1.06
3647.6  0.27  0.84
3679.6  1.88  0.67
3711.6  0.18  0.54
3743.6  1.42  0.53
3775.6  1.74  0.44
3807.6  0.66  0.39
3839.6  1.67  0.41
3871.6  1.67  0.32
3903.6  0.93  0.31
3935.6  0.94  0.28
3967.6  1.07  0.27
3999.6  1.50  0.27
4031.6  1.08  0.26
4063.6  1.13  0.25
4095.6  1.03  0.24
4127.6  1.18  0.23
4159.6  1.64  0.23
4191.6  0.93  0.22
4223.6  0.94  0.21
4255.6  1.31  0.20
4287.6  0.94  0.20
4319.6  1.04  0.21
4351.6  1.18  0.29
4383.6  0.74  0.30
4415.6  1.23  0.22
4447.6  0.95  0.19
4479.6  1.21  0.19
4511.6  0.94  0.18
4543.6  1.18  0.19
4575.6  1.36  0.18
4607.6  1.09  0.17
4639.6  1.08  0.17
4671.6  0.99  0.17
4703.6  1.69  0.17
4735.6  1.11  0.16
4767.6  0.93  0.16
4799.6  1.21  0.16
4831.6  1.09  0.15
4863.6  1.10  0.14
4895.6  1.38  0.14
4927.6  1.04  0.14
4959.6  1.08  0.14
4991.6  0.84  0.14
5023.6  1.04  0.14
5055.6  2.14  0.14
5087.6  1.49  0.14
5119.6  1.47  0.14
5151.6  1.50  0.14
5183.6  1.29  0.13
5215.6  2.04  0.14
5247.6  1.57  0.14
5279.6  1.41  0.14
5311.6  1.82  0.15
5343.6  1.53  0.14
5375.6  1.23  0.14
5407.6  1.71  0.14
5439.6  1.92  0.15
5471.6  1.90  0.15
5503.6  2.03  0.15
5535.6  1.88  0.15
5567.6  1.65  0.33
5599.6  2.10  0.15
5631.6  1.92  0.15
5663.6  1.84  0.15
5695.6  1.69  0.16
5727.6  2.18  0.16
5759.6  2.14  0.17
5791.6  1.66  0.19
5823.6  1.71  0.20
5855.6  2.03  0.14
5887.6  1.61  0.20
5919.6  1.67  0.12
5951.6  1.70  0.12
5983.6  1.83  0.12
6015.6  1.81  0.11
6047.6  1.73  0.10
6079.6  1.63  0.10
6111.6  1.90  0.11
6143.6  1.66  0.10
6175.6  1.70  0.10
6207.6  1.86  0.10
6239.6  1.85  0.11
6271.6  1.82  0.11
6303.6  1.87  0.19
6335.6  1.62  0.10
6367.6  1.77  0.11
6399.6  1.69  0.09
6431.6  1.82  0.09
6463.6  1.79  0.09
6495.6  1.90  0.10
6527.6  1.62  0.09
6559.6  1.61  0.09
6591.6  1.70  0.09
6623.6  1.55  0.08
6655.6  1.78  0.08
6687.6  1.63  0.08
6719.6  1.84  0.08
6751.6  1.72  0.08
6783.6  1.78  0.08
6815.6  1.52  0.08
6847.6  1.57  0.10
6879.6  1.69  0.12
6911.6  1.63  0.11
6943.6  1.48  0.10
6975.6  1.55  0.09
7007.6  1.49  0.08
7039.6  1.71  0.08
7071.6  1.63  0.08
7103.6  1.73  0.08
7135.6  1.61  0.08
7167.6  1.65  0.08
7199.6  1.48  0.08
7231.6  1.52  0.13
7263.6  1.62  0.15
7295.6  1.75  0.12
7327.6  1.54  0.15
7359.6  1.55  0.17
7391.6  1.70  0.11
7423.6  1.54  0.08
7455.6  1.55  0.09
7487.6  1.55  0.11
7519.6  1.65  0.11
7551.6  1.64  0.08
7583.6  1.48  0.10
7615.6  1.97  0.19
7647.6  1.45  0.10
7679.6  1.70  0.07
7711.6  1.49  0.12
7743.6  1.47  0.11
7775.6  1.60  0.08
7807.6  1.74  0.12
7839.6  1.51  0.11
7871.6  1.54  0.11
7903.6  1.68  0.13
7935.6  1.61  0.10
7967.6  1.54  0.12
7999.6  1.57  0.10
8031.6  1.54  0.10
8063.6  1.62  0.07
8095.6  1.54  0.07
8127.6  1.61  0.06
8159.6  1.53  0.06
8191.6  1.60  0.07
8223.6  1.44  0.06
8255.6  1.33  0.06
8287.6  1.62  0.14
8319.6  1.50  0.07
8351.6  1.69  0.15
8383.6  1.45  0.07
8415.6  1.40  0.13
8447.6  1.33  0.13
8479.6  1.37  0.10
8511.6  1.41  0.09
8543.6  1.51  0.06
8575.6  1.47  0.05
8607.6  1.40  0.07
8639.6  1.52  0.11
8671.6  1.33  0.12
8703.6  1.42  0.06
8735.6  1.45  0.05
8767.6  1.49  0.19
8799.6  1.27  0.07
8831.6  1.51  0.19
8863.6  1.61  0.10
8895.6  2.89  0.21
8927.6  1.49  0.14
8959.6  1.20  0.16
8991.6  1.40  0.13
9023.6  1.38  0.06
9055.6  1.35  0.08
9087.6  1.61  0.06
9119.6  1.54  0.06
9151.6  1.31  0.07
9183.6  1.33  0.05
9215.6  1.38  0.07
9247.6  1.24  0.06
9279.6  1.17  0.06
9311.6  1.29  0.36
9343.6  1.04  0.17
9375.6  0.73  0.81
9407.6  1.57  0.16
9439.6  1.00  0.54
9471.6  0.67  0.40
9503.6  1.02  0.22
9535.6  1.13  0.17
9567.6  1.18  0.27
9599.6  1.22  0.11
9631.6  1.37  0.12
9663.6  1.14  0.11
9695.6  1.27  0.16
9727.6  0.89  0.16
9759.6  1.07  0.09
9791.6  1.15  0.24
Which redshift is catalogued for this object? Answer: 0.35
